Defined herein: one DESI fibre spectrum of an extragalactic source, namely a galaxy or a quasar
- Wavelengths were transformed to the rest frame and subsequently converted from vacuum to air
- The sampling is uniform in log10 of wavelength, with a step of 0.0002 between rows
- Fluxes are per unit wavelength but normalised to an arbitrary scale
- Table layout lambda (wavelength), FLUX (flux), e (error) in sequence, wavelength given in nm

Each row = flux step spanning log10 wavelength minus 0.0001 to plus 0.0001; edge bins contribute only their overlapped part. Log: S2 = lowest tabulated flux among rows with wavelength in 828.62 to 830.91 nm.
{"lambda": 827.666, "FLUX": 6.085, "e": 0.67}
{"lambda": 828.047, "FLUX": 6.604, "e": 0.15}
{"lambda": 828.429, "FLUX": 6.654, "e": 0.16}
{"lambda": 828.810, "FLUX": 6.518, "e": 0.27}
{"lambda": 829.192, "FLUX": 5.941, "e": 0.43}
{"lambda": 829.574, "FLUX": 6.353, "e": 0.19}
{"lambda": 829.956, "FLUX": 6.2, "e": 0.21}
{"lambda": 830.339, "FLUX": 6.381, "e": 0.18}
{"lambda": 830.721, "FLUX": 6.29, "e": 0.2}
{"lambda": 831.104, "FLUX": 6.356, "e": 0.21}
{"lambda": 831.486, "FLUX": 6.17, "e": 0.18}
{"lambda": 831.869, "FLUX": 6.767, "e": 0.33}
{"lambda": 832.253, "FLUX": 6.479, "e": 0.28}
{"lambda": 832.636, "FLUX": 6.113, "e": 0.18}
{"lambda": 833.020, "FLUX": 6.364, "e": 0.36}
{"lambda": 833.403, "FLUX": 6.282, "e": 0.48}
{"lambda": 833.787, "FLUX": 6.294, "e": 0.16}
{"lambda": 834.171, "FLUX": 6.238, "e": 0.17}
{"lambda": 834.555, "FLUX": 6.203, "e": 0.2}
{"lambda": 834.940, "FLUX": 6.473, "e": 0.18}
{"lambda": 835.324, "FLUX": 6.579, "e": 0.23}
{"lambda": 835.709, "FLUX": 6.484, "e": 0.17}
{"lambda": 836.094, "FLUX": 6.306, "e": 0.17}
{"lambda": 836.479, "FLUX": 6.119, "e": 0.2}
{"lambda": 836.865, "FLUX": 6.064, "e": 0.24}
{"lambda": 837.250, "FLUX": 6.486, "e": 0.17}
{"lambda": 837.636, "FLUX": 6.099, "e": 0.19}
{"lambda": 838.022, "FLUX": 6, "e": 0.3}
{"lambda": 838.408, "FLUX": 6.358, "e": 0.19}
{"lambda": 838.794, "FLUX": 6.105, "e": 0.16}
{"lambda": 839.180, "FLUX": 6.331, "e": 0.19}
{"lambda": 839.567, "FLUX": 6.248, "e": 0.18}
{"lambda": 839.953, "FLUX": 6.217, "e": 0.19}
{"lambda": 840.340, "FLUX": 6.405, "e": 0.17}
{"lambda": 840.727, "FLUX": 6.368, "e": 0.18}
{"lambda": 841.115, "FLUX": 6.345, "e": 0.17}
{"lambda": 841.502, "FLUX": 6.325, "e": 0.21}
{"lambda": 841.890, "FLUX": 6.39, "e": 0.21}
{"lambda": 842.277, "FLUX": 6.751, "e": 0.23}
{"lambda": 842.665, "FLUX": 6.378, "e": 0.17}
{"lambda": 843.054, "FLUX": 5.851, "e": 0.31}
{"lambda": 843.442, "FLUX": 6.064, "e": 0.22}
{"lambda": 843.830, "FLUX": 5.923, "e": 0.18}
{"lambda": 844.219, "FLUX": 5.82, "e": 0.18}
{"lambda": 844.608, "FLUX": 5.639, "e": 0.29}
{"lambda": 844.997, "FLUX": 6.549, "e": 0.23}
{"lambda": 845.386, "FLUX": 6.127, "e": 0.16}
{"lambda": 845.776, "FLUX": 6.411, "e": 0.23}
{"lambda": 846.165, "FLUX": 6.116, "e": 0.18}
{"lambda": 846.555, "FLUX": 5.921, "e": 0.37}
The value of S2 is 5.941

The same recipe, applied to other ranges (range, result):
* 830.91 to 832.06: 6.17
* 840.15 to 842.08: 6.325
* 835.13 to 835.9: 6.484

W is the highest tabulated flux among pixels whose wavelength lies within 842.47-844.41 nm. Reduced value 6.378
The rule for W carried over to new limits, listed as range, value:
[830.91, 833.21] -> 6.767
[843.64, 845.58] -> 6.549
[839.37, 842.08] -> 6.405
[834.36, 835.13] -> 6.473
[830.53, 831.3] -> 6.356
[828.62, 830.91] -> 6.518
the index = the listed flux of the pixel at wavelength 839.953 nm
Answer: 6.217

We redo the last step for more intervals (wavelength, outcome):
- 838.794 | 6.105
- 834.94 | 6.473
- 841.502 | 6.325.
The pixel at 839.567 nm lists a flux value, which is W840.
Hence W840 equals 6.248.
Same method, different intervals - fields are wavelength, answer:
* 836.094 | 6.306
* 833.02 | 6.364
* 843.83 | 5.923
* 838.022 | 6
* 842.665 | 6.378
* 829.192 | 5.941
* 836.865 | 6.064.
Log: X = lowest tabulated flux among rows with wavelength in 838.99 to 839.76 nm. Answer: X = 6.248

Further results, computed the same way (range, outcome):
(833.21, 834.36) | 6.238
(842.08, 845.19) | 5.639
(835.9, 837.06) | 6.064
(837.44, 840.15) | 6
